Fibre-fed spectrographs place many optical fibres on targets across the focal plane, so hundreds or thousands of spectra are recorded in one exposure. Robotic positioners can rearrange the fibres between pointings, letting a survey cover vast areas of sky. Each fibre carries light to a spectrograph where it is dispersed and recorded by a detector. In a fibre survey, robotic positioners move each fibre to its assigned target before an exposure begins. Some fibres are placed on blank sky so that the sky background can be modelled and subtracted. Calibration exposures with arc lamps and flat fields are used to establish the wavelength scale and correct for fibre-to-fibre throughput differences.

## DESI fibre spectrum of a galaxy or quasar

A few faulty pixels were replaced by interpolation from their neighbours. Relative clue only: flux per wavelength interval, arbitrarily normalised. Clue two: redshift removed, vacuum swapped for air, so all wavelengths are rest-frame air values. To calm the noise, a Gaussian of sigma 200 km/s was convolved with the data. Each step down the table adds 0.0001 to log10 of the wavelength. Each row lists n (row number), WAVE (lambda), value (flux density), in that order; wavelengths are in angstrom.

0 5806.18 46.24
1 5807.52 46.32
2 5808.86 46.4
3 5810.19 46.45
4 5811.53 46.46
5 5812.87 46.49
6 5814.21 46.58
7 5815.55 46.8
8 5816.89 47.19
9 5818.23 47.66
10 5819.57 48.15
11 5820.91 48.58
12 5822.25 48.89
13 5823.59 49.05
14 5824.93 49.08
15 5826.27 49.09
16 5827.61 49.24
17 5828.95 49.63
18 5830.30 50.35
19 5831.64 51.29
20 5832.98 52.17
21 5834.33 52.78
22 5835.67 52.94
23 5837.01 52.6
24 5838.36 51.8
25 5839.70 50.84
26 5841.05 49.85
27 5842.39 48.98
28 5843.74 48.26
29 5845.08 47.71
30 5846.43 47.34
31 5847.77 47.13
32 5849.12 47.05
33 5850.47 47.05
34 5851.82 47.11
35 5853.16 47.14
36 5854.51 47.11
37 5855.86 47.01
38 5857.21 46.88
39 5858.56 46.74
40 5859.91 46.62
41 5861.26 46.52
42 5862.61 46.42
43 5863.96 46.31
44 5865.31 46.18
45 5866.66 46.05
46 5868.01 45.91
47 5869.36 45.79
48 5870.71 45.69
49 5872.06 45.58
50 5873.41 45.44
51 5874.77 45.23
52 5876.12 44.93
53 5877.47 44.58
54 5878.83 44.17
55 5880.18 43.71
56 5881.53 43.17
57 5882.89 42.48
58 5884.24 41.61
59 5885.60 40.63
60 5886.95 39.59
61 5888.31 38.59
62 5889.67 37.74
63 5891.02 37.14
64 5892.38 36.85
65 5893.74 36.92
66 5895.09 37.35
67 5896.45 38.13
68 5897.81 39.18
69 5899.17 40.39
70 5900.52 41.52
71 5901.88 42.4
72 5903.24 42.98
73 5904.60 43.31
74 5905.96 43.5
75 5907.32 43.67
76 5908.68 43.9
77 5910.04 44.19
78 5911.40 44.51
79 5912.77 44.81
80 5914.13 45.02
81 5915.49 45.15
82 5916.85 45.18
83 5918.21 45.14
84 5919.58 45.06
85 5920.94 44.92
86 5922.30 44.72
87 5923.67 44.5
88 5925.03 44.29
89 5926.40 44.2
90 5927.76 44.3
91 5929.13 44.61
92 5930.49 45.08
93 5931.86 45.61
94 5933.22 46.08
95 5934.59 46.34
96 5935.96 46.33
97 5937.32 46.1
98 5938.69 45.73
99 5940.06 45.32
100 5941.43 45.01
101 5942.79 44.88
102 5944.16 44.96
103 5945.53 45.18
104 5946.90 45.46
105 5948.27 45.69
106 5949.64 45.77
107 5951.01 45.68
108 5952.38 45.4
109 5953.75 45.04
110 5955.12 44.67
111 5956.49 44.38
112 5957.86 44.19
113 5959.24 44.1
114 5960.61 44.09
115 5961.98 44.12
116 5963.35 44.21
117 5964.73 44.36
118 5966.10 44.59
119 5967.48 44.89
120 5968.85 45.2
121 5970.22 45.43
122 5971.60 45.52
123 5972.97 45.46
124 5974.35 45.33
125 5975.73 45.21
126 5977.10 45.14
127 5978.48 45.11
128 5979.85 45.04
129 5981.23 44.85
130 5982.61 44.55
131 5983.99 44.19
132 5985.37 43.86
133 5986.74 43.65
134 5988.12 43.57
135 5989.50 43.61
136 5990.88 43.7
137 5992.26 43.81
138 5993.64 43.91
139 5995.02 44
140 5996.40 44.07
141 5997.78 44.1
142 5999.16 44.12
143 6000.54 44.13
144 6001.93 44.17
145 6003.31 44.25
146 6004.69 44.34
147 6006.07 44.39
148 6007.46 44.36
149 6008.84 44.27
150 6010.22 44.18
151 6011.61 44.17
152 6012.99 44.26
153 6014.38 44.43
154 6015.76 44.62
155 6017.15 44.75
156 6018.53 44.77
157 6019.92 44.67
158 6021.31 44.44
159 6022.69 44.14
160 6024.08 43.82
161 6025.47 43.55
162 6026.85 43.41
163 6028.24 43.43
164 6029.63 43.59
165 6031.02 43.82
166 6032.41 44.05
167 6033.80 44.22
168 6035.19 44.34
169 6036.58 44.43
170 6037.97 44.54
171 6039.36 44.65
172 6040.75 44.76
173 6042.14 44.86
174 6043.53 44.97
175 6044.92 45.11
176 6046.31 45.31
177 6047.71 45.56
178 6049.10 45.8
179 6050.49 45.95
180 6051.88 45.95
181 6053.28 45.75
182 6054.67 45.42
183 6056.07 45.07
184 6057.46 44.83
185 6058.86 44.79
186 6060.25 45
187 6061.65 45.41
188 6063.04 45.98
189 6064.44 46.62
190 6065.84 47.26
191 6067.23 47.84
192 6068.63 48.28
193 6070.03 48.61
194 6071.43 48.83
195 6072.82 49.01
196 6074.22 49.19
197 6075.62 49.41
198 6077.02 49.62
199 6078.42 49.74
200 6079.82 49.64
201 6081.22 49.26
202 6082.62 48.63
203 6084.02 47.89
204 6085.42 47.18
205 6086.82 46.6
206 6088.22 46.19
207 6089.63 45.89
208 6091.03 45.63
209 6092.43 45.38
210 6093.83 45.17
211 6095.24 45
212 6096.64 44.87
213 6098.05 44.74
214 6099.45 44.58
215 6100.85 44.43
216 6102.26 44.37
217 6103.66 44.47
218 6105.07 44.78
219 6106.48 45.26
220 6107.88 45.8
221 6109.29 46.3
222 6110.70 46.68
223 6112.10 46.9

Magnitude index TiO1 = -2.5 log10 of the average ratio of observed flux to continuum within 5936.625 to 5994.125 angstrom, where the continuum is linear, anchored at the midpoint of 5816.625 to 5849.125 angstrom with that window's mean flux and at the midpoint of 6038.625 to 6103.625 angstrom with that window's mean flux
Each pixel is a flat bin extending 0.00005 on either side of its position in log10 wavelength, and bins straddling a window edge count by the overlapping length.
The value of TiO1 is 0.07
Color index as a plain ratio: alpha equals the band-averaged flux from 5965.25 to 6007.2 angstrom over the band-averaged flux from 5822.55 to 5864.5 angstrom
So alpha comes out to 0.9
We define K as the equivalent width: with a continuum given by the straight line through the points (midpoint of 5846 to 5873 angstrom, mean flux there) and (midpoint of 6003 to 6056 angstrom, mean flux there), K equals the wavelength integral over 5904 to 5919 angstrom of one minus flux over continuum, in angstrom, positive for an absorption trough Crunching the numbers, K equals 0.5 angstrom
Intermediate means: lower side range 46.6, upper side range 44.6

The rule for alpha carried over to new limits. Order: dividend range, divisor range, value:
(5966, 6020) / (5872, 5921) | 1.05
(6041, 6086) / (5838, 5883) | 1.01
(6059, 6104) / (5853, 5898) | 1.08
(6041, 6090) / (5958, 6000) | 1.05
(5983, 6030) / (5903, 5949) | 0.98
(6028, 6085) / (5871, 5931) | 1.08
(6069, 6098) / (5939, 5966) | 1.06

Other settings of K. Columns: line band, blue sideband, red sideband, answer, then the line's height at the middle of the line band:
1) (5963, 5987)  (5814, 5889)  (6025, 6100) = 0.8 angstrom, 46.5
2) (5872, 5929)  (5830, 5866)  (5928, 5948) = 5.0 angstrom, 46.8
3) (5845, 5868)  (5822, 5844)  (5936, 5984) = 1.2 angstrom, 49.5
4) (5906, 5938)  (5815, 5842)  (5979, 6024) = 1.3 angstrom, 46.8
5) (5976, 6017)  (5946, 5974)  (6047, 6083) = 1.3 angstrom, 45.7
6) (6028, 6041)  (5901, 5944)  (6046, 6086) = 0.7 angstrom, 46.6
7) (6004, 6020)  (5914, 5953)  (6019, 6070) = 0.3 angstrom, 45.1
